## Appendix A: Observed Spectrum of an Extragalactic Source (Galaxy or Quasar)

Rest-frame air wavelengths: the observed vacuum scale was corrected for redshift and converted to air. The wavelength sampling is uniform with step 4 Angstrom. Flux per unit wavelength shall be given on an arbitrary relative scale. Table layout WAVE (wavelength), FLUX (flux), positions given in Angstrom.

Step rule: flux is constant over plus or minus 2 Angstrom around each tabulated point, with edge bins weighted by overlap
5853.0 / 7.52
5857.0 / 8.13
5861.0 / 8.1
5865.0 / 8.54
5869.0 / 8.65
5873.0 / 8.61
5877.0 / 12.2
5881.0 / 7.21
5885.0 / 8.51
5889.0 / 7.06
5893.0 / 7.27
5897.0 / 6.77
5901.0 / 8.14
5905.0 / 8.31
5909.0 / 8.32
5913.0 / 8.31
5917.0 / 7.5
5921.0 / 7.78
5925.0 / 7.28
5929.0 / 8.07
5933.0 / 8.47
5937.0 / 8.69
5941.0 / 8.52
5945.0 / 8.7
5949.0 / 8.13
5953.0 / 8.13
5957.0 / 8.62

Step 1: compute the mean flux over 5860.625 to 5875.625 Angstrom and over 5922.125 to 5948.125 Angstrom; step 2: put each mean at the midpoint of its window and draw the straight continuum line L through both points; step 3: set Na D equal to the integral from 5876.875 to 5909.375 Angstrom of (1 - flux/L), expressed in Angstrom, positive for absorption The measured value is 2.13 Angstrom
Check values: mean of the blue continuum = 8.67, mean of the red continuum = 8.26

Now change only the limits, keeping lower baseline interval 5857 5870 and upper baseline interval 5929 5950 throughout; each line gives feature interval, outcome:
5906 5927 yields 1.5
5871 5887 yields -1.4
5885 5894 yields 1.0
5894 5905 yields 1.1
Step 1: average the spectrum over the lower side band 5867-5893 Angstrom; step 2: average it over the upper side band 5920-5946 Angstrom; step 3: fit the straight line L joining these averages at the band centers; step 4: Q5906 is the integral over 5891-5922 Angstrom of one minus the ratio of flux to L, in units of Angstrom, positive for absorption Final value 2.22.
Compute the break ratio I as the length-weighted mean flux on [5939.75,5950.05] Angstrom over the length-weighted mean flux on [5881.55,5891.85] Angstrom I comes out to 1.1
